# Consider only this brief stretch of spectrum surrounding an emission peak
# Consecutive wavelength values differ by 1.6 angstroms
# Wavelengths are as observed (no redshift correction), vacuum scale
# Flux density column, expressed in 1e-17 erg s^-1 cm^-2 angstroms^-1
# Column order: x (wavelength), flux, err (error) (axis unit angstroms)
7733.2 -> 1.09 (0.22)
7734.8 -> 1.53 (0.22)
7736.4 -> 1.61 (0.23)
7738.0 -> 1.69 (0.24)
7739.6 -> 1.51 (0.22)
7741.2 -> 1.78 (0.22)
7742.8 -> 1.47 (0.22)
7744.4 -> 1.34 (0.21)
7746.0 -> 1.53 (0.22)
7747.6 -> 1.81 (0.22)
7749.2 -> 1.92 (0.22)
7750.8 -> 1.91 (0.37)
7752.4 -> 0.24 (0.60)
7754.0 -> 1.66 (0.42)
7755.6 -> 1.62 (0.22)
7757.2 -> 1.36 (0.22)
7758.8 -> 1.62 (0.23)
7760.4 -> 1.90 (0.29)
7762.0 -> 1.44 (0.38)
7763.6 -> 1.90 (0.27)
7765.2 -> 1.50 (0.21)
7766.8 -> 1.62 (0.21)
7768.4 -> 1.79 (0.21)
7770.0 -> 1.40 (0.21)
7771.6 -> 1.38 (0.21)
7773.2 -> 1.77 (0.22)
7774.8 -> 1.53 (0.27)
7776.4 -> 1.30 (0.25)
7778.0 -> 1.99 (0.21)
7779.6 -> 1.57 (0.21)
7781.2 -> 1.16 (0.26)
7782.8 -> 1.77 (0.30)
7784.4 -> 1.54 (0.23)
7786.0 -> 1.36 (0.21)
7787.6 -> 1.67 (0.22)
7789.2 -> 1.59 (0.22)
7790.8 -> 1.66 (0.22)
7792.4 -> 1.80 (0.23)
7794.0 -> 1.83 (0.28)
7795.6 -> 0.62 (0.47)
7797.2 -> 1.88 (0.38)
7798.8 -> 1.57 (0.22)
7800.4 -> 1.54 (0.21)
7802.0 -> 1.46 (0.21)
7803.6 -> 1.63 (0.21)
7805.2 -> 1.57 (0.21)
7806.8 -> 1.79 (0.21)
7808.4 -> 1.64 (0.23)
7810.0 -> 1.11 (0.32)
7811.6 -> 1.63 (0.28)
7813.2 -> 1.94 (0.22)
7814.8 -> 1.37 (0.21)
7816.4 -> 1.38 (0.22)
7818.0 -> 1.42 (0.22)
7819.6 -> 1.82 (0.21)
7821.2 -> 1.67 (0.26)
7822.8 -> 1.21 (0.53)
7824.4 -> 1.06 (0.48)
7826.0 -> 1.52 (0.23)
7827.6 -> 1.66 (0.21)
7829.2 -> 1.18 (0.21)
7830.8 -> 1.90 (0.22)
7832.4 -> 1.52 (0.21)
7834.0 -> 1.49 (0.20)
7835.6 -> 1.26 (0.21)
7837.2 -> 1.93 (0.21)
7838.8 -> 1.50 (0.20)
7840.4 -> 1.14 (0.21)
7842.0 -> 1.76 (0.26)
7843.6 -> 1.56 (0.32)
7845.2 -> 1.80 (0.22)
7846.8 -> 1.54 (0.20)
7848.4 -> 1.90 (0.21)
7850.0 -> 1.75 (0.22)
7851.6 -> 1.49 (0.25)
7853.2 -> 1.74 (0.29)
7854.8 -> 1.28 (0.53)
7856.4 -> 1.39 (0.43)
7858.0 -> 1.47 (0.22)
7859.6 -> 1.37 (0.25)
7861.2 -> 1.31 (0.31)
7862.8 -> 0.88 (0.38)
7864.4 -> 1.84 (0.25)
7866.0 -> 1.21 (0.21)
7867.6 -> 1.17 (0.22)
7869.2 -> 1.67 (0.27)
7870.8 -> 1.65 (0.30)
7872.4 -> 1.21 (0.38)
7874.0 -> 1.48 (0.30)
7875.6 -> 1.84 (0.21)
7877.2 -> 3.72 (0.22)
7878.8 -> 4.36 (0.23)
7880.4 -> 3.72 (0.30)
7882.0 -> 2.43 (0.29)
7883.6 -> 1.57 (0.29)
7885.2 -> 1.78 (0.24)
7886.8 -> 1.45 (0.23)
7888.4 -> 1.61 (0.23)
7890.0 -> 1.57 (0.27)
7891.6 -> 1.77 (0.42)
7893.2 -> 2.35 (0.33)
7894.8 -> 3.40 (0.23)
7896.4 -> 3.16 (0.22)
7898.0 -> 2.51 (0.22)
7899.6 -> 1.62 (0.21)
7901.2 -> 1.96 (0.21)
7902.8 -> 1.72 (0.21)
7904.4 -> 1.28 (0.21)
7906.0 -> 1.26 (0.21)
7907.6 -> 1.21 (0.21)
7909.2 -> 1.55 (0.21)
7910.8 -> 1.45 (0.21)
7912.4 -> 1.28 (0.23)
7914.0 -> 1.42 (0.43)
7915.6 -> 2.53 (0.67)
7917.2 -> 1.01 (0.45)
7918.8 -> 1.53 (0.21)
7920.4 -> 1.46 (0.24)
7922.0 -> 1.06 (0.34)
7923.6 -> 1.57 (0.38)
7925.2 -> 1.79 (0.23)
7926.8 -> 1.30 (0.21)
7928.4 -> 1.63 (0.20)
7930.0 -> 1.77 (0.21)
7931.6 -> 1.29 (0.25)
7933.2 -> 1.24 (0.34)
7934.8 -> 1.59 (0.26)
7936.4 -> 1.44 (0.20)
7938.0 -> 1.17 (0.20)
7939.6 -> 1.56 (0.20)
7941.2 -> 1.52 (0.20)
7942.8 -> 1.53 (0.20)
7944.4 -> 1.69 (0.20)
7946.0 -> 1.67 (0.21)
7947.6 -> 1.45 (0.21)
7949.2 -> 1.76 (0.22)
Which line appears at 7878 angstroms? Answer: [S II]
